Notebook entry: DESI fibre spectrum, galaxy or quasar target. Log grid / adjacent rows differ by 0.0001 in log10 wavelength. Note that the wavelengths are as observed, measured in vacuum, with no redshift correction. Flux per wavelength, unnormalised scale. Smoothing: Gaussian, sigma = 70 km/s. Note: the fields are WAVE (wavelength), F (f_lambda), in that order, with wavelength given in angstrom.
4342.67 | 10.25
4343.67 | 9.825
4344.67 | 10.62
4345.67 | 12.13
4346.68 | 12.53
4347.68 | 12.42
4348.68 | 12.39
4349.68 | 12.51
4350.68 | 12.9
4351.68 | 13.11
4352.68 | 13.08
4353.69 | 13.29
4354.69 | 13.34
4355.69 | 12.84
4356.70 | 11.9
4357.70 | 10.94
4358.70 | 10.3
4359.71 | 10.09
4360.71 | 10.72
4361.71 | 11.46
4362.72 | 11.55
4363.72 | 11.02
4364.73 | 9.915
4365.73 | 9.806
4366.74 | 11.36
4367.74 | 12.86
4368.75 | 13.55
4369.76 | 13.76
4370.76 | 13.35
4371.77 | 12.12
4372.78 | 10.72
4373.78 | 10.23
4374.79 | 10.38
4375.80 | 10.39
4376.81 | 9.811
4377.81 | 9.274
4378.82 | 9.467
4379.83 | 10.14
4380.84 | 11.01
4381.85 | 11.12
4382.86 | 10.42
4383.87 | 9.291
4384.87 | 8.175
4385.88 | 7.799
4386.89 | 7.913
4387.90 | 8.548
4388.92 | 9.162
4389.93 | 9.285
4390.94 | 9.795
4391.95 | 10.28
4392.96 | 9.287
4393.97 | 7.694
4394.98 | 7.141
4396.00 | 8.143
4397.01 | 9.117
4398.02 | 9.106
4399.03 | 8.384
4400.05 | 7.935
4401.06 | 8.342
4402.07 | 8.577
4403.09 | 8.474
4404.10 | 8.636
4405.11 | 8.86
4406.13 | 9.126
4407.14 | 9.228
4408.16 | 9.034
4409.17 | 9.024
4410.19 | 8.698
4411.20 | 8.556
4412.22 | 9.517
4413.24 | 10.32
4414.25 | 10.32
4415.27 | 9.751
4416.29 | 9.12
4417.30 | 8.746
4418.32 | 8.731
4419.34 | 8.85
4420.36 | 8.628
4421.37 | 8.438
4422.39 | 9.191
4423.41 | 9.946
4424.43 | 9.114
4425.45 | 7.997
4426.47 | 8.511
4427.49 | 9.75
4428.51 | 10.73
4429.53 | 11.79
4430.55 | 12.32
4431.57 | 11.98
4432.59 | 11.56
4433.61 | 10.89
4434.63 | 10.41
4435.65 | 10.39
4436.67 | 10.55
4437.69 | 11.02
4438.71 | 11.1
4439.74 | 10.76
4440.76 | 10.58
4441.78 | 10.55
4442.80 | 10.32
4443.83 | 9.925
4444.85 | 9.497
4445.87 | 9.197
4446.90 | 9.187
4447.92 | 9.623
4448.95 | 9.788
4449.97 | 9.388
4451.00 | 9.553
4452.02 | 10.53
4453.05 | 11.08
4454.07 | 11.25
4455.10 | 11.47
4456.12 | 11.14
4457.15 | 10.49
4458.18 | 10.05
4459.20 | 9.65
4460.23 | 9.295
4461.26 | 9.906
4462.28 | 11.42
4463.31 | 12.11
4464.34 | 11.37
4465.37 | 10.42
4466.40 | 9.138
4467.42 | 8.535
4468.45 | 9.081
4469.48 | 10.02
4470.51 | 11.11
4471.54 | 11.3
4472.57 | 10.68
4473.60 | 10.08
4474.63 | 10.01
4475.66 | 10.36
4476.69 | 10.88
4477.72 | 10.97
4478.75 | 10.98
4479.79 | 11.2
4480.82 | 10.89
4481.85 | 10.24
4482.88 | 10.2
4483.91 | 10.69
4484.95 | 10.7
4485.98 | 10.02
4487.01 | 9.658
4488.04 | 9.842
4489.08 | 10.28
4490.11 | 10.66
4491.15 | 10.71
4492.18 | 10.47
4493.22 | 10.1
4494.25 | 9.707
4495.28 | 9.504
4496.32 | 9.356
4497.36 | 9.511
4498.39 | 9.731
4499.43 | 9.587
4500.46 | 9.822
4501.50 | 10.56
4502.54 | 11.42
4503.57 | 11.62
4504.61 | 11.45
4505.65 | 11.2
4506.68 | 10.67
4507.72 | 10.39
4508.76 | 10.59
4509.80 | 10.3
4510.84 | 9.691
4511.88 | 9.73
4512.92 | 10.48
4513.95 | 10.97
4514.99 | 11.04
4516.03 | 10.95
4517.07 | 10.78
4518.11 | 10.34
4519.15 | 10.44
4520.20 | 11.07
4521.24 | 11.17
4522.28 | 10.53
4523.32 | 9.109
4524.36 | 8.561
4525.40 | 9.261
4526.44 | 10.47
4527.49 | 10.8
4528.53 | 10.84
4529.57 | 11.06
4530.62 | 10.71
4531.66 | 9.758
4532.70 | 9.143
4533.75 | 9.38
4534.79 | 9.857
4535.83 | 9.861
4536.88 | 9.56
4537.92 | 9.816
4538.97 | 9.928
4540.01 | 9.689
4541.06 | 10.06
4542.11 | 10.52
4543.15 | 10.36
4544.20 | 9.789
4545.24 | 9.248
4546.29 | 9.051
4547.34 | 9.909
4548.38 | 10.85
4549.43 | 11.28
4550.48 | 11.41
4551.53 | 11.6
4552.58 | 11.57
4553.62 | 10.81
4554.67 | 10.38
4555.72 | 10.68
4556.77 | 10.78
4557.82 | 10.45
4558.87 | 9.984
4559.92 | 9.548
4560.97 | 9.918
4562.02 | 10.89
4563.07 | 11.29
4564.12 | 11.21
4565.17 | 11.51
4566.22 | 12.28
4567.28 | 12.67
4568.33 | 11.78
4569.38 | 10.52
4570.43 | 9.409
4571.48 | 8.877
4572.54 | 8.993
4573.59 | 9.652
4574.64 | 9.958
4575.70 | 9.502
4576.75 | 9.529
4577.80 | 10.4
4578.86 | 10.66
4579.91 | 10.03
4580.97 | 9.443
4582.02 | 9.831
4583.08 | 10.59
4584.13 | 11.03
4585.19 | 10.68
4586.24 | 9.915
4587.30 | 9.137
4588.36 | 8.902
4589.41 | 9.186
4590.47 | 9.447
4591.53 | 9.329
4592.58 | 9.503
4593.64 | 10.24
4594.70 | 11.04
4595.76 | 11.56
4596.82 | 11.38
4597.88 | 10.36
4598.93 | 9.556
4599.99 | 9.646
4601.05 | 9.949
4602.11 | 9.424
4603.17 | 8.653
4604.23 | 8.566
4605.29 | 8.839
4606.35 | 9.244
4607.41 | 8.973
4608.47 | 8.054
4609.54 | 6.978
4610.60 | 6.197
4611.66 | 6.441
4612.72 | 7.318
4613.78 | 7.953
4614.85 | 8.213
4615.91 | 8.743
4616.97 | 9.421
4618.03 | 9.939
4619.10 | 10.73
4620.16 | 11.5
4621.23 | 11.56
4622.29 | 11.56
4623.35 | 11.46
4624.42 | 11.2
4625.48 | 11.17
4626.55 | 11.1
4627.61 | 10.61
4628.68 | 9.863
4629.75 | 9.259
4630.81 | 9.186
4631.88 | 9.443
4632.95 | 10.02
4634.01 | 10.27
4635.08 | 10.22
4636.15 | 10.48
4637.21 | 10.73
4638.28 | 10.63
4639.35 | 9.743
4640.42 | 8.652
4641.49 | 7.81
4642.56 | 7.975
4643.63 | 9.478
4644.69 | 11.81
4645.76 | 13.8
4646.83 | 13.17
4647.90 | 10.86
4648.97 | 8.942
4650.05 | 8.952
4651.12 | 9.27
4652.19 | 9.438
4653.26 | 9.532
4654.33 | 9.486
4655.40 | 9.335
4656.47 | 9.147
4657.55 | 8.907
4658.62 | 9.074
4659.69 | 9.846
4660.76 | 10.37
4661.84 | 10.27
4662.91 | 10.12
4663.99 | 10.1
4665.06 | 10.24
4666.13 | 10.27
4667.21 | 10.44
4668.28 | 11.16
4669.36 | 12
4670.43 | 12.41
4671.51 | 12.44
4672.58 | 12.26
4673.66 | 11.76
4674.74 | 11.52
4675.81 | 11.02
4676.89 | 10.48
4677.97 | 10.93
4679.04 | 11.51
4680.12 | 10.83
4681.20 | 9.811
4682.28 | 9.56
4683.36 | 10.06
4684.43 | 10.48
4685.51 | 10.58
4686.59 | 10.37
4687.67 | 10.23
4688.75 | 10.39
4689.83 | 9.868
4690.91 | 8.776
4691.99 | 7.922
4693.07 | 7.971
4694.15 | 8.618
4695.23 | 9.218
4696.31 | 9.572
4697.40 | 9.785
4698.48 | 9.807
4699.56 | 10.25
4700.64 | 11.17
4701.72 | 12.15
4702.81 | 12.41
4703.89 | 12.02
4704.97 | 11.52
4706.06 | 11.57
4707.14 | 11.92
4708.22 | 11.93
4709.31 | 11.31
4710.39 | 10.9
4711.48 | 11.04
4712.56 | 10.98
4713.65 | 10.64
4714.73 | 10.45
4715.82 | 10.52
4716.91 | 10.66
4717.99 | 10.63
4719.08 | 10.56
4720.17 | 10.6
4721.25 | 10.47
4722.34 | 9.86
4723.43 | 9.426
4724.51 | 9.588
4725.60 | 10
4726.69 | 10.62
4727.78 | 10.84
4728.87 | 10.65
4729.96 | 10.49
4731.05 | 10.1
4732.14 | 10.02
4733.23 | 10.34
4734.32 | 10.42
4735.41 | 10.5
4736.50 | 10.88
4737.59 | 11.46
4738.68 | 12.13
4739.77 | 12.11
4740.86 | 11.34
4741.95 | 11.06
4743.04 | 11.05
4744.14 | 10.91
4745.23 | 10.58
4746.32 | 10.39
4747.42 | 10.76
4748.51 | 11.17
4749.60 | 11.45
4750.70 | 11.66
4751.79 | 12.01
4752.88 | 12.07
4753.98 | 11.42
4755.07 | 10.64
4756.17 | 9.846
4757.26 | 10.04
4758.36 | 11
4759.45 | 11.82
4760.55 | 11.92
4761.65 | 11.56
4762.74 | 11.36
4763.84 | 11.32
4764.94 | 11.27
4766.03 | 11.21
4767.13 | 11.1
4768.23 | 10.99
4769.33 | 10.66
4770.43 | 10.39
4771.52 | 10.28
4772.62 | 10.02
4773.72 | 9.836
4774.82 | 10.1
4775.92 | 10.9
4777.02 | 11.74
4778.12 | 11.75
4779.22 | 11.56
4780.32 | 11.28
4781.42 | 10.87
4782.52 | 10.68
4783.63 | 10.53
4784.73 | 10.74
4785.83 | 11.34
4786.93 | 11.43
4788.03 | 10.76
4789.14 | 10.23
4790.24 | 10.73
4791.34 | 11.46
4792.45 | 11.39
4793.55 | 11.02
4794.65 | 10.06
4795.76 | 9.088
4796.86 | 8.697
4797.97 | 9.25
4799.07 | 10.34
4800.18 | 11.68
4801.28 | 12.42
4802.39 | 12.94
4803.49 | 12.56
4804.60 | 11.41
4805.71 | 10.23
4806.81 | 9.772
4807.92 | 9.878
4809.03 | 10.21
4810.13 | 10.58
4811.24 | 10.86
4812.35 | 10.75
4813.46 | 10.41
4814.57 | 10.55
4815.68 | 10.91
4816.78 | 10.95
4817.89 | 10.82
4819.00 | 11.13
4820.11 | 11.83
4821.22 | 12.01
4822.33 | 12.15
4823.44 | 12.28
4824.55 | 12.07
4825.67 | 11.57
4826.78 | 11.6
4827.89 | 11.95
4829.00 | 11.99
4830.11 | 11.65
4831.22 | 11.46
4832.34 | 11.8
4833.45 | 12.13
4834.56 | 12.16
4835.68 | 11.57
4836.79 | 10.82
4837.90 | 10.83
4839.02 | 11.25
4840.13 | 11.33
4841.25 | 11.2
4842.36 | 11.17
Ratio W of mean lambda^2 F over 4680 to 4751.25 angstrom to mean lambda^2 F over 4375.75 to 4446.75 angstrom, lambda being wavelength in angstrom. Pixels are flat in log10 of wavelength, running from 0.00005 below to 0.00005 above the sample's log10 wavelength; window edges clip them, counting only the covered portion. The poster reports 1.27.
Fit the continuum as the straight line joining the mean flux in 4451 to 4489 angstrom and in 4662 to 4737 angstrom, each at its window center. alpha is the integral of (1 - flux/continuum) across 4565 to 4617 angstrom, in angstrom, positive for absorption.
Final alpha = 4.65 angstrom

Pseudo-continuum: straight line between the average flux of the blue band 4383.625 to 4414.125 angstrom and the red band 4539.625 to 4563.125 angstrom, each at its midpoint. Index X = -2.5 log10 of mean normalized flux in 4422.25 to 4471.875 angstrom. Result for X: -0.11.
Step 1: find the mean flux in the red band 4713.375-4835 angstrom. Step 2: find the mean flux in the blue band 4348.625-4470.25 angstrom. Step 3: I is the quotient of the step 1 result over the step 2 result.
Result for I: 1.1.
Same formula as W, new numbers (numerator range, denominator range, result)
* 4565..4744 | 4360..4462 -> 1.15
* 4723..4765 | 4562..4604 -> 1.15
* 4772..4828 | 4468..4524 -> 1.20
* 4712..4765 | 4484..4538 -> 1.17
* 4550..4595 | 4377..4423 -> 1.23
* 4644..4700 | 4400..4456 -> 1.17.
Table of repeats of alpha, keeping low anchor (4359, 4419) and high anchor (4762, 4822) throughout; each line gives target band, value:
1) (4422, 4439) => -1.0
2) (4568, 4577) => 0.4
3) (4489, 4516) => -0.9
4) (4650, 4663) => 1.2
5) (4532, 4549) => 0.6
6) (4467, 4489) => -0.8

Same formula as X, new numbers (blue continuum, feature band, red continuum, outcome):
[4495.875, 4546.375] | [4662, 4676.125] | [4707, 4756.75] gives -0.05 mag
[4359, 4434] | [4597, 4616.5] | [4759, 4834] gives 0.22 mag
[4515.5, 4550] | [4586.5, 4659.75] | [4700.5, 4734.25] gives 0.08 mag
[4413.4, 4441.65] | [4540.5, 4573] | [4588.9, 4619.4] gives -0.13 mag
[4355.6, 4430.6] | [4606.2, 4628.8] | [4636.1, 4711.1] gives 0.09 mag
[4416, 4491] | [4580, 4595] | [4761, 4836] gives 0.07 mag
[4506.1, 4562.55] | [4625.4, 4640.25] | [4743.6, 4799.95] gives 0.04 mag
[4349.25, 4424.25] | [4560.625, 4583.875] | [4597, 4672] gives -0.06 mag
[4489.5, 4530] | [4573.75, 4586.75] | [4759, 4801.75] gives 0.04 mag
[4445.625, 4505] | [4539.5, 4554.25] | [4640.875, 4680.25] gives -0.01 mag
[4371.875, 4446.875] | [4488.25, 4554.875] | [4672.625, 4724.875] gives -0.04 mag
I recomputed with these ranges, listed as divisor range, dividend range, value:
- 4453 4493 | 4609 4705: 0.97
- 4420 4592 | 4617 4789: 1.03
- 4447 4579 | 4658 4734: 1.02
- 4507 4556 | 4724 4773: 1.06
